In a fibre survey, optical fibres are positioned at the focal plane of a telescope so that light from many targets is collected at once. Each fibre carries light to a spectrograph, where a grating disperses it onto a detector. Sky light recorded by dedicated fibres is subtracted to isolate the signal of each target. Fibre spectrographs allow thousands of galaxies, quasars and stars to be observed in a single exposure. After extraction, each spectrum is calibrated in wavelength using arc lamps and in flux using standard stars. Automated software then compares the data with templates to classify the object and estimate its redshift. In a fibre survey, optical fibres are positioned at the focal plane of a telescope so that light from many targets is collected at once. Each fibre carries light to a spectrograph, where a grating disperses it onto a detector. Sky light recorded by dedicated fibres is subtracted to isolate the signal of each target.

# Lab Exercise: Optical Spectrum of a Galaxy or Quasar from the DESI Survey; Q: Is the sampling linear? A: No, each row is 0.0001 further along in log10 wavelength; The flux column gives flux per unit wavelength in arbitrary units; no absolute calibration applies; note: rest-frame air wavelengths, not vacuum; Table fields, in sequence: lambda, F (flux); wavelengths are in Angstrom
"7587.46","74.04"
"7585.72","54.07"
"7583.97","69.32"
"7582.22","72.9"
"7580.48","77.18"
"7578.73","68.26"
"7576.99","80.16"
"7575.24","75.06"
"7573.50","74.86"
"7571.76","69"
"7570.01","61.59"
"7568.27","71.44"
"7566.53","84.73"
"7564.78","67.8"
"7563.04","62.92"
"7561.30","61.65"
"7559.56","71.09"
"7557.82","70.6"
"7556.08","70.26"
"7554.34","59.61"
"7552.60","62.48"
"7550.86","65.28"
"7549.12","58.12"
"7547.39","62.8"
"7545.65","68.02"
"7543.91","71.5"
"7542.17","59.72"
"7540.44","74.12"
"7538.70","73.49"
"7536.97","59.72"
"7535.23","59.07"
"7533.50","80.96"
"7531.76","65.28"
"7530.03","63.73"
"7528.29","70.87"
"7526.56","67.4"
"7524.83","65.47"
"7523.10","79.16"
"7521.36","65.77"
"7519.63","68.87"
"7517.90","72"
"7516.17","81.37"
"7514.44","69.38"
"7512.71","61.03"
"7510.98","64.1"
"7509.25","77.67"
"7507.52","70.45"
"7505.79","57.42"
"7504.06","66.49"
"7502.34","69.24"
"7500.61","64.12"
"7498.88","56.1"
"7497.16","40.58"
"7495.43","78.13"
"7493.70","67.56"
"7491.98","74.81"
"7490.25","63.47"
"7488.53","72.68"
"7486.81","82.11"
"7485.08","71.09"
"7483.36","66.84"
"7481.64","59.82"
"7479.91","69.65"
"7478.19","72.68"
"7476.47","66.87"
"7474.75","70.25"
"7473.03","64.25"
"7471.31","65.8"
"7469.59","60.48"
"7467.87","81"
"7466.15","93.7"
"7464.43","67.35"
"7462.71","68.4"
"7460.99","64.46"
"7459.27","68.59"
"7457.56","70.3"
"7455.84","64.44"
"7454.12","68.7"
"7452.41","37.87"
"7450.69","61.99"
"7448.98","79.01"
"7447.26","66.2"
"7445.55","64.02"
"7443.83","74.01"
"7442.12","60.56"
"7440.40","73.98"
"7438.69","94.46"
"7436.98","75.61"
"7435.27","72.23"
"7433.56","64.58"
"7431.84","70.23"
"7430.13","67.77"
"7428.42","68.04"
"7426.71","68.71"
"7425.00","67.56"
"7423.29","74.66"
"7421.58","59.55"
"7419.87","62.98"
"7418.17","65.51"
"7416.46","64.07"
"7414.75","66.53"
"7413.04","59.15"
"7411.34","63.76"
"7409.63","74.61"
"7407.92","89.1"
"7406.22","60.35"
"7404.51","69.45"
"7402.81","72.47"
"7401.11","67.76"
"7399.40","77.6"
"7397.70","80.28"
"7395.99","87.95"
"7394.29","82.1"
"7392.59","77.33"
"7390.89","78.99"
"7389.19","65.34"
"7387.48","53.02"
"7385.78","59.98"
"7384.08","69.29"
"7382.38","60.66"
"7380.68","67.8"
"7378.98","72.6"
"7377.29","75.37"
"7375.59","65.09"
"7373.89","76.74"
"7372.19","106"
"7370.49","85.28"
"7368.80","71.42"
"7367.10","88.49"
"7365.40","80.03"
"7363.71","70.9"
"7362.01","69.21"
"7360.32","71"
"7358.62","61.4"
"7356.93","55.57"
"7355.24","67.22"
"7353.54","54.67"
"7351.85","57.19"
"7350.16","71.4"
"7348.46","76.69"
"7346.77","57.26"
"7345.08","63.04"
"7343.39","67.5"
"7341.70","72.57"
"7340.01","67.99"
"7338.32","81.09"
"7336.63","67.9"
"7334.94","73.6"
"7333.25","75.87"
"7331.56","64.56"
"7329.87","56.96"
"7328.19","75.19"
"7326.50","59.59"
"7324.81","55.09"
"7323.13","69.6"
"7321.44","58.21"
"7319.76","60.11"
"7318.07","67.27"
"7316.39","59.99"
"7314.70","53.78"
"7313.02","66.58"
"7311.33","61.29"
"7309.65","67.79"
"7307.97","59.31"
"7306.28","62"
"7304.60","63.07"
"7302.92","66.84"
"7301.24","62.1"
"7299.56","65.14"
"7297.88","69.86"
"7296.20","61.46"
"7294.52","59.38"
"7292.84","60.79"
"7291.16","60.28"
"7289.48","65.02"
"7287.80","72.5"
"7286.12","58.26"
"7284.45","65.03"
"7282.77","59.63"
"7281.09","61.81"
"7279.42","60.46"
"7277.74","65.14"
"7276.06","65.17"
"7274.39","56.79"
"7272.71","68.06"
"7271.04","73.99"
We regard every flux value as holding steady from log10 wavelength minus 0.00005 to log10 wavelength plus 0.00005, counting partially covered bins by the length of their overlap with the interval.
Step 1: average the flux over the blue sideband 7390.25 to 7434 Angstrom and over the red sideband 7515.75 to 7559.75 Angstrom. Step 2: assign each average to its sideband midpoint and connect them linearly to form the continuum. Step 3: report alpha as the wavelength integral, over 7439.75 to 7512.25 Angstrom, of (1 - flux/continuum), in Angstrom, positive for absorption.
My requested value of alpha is 1.9 Angstrom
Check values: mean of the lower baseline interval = 70.8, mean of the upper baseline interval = 67.8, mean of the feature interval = 67.5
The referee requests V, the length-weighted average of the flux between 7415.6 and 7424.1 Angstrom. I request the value 65.3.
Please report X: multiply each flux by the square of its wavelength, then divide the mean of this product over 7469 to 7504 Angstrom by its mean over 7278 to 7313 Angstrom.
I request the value 1.11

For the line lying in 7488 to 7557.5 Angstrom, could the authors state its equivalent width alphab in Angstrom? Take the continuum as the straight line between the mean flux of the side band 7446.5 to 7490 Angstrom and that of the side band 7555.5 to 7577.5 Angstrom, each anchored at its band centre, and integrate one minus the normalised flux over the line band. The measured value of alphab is 2.76 Angstrom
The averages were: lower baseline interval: 68.5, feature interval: 67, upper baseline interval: 70.7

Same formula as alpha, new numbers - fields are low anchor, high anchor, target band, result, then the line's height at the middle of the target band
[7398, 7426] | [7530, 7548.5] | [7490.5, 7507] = 0.9 Angstrom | 67.7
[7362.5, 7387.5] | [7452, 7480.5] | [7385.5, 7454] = 1.7 Angstrom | 71.3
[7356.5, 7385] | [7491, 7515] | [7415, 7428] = 0.8 Angstrom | 70.5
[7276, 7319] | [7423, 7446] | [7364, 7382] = -2.8 Angstrom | 67.5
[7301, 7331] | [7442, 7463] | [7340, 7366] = -1.2 Angstrom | 63.3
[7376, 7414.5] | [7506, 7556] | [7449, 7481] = 0.7 Angstrom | 69.3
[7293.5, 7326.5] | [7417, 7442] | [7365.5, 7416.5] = -4.3 Angstrom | 67.6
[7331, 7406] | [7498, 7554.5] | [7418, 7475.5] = 0.3 Angstrom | 69.2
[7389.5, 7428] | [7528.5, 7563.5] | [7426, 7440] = -0.5 Angstrom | 70.4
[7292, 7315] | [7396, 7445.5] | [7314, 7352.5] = -0.6 Angstrom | 64.9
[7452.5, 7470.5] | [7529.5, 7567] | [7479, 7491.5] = -0.2 Angstrom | 68.6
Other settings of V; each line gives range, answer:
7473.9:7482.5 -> 67.8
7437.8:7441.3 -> 83.9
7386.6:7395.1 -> 71.3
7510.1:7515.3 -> 64.9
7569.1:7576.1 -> 70.2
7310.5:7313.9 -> 63.8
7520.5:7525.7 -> 70.1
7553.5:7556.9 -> 64.9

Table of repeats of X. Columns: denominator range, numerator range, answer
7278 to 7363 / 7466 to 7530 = 1.12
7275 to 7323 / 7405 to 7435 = 1.11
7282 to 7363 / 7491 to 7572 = 1.10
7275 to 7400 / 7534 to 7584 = 1.07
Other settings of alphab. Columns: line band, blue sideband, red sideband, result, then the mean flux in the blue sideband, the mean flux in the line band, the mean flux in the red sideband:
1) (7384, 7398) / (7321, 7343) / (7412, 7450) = -0.8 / 67.7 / 72.6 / 69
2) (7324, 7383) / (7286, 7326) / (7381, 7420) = -3.0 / 62.8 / 69.8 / 70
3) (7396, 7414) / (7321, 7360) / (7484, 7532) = -1.5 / 65.8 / 72.2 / 68.1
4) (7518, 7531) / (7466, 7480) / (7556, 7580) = 0.3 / 70.6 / 68.9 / 70.8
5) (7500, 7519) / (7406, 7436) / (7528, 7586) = -0.1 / 67.9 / 68.6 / 68.3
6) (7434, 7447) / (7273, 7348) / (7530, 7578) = -1.3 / 64.3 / 73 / 68.1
